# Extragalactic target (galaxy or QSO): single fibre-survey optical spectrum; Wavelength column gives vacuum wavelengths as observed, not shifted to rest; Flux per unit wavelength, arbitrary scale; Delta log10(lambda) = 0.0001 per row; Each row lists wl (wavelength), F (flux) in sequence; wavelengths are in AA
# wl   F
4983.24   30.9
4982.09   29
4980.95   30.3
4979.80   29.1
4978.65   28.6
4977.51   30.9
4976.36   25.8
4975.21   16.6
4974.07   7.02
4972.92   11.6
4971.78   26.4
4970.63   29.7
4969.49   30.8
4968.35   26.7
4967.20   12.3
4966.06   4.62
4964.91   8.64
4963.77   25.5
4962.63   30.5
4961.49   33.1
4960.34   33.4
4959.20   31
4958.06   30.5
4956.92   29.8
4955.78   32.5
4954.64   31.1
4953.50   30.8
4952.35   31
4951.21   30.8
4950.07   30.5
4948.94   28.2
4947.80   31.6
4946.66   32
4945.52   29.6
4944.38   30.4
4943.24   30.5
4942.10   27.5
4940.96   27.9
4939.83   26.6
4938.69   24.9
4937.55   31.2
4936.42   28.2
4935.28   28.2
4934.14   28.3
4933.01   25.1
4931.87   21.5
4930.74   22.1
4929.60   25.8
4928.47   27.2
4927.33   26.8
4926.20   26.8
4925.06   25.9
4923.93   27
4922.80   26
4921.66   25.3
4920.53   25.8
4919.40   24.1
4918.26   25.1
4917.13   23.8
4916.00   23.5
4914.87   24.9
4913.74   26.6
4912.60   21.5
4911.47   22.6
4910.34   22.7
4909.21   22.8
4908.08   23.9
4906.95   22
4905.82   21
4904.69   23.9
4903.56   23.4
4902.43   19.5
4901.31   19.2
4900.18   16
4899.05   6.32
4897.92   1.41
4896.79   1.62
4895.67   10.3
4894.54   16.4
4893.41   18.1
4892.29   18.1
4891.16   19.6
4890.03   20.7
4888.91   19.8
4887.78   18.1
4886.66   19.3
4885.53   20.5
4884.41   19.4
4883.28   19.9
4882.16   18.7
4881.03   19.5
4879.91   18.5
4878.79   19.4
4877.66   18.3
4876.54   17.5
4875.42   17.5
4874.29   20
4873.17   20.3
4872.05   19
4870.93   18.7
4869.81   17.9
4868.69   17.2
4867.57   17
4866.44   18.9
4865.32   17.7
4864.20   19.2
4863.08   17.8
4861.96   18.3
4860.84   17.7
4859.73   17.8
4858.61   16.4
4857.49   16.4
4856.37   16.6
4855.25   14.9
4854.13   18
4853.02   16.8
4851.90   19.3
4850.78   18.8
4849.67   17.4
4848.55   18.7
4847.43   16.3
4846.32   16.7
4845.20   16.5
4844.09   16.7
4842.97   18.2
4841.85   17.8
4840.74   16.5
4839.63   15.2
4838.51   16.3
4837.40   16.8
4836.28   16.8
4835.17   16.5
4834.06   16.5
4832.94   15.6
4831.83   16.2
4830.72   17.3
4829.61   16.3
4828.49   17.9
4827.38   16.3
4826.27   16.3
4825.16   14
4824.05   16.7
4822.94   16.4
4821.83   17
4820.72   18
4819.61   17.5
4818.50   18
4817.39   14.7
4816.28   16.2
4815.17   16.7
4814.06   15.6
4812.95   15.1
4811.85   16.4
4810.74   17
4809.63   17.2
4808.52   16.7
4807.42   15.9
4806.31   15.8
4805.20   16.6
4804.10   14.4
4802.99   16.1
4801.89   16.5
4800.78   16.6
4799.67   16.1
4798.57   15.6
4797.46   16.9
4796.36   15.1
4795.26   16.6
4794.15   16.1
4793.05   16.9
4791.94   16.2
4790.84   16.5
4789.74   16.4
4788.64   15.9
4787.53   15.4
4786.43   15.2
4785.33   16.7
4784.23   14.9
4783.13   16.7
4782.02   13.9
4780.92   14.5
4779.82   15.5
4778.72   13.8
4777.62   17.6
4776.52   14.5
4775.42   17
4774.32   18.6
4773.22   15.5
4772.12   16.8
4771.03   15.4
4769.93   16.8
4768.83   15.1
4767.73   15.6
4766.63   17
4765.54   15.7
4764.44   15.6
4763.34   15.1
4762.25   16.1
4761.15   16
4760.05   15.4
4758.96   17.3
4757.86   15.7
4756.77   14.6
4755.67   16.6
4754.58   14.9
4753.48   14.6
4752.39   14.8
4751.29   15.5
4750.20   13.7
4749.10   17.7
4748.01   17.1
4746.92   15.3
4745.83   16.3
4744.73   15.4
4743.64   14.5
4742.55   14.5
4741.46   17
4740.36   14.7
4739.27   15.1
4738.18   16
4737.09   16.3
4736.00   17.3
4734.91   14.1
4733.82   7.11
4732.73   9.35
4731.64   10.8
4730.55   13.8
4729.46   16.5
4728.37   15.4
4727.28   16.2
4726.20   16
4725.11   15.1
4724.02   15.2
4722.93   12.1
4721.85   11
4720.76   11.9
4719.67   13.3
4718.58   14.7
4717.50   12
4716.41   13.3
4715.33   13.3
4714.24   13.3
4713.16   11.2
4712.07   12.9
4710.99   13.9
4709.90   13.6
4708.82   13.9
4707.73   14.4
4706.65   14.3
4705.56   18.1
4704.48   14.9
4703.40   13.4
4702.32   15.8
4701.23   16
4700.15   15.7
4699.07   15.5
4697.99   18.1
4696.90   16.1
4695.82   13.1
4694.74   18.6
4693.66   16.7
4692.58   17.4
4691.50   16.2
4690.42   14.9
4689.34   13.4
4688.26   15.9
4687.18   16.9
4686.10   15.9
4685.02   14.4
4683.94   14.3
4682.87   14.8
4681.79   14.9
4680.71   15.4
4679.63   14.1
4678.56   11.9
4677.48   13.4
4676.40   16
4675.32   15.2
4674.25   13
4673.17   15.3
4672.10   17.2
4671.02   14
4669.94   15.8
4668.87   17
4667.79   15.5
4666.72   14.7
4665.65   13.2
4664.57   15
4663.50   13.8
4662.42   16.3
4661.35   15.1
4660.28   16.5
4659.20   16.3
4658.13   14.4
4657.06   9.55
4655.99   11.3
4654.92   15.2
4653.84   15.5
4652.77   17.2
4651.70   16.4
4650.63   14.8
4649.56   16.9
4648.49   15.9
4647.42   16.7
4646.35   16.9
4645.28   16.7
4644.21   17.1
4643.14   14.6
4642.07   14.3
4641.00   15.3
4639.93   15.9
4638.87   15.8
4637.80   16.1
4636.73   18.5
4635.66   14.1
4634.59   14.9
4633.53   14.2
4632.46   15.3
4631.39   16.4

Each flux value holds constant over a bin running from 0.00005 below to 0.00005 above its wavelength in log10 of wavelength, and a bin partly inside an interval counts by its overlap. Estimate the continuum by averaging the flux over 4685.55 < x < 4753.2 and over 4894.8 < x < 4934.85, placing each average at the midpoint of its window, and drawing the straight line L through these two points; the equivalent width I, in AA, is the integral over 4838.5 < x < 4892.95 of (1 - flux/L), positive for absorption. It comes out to 5.1 AA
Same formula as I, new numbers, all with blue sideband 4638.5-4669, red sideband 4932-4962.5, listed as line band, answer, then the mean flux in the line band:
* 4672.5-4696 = 2.3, 15.1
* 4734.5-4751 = 3.3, 15.7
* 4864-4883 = 5.5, 18.6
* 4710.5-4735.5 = 7.4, 13.2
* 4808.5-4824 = 4.4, 16.6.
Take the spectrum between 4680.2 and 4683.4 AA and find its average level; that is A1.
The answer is 15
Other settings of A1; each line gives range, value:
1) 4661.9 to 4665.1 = 15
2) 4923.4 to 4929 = 26.7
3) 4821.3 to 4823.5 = 16.7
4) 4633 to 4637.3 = 15.4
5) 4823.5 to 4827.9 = 15.8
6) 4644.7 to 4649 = 16.6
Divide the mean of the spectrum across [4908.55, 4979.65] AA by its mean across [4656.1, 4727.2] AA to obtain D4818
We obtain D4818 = 1.8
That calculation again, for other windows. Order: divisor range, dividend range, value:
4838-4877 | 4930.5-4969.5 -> 1.55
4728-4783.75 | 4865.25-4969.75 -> 1.50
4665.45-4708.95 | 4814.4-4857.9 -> 1.10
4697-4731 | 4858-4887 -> 1.29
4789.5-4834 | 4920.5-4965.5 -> 1.71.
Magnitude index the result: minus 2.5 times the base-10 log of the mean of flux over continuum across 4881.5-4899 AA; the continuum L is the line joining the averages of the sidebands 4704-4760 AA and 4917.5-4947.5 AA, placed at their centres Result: 0.46 mag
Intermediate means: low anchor 14.5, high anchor 26.9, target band 15.8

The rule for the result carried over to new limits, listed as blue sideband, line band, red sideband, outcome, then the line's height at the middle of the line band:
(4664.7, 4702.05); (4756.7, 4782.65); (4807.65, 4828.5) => 0.02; 16.1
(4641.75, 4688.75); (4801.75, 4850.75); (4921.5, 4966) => 0.33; 22.5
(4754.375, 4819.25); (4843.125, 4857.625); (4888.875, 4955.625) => 0.15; 19.7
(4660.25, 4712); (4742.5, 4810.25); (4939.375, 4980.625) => 0.19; 18.9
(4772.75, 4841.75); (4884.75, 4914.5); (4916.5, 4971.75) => 0.27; 23.5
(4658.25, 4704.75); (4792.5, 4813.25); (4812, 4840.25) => 0.00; 16.2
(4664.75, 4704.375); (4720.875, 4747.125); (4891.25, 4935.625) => 0.16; 16.6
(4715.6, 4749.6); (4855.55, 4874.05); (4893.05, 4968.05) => 0.17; 21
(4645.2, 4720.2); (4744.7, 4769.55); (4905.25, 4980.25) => 0.15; 18.1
